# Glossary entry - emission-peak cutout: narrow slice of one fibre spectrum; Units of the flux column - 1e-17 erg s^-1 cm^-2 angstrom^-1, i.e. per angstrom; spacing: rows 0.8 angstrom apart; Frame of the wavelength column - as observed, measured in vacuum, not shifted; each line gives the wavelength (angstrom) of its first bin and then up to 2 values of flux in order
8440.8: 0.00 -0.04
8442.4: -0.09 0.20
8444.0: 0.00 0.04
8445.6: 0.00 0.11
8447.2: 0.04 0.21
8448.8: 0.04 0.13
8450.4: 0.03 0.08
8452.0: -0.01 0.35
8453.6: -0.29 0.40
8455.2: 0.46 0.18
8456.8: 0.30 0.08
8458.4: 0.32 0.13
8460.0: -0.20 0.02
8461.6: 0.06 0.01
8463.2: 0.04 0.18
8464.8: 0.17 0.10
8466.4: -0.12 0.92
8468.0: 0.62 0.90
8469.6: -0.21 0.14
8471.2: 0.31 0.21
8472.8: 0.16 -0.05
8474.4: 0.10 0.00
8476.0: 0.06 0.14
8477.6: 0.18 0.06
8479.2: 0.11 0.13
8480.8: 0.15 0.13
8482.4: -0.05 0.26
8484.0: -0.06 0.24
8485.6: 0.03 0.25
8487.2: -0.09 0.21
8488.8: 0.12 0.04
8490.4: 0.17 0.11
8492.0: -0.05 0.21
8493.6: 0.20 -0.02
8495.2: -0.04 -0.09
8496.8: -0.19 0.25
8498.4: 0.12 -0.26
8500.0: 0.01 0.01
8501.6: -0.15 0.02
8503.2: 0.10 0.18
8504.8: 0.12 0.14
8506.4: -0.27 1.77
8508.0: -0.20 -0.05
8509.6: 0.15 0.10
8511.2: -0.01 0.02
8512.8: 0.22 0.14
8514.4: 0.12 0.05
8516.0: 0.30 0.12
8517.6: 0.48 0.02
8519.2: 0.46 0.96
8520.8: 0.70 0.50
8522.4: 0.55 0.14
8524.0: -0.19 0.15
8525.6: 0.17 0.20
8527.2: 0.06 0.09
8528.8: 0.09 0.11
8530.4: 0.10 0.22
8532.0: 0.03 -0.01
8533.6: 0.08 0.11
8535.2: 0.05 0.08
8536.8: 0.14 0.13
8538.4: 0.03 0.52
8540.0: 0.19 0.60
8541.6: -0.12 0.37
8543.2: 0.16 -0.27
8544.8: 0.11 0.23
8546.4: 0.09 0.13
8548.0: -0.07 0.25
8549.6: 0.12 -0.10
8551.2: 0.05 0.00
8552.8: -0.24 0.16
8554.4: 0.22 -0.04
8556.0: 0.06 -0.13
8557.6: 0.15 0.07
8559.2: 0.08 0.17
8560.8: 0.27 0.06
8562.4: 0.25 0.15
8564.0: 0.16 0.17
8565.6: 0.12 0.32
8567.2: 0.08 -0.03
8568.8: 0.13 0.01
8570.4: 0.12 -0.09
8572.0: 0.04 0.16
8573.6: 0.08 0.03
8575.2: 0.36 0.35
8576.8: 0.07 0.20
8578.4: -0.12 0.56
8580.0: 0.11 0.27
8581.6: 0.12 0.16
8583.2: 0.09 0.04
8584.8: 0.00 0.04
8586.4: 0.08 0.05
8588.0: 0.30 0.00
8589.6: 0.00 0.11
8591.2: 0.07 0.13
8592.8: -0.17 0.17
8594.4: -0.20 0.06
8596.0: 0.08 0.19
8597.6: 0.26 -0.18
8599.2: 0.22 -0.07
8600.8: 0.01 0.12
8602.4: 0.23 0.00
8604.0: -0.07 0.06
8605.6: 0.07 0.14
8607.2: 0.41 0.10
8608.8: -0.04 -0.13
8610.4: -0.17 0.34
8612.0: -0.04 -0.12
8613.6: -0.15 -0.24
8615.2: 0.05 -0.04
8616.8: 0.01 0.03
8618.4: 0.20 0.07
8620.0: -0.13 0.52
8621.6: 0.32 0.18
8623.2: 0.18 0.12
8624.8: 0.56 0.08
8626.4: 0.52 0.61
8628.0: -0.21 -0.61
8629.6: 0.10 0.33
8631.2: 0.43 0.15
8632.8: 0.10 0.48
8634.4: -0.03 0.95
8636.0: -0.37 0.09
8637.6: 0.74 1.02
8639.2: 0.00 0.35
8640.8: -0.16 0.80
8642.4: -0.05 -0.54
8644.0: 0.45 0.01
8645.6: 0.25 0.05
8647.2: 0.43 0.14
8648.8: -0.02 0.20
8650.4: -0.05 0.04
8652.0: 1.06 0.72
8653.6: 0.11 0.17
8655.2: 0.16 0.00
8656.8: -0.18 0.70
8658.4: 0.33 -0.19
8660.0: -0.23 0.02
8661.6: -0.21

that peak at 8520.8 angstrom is Hgamma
